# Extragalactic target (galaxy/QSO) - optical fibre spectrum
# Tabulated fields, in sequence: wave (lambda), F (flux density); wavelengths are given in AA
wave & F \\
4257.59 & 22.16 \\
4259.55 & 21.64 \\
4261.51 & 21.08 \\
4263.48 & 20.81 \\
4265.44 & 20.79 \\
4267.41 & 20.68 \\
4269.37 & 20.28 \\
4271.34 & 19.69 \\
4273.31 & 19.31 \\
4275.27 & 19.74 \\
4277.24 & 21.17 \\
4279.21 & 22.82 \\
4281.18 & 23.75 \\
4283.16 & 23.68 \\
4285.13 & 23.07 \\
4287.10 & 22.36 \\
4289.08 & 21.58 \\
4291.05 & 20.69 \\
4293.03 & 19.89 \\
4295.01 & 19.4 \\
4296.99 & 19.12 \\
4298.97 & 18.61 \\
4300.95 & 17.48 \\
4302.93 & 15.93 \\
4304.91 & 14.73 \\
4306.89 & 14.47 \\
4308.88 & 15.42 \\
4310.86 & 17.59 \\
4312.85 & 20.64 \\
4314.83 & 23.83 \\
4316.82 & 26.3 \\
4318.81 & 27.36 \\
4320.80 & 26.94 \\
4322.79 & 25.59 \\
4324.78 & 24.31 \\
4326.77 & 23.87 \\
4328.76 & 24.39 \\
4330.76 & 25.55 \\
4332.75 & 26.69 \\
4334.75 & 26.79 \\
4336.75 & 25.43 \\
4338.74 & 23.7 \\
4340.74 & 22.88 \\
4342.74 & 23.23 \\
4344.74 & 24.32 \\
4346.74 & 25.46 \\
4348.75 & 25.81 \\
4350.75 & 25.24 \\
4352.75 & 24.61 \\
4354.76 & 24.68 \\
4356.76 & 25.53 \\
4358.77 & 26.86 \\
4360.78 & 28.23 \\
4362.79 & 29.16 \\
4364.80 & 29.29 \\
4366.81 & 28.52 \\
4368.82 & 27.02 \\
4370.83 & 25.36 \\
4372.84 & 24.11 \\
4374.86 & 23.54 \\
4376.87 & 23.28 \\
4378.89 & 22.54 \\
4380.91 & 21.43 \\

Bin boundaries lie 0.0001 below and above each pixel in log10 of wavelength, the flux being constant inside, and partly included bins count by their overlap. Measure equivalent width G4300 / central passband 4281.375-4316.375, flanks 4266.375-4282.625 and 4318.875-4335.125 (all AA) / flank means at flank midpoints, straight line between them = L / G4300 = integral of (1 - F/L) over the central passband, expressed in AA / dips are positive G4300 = 5.3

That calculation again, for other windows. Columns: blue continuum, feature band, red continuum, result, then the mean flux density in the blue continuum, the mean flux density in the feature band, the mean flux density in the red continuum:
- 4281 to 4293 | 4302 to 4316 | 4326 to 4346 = 3.4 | 22.2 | 17.6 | 24.7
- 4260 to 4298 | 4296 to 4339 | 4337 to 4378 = 2.4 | 21.1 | 22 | 25.5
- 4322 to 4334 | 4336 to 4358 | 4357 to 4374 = 1.3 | 25.1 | 24.6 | 27.2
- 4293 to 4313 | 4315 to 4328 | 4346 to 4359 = -3.4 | 17.3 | 25.6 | 25.4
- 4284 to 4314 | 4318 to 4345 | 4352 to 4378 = -3.3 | 18.8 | 25.1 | 26.2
